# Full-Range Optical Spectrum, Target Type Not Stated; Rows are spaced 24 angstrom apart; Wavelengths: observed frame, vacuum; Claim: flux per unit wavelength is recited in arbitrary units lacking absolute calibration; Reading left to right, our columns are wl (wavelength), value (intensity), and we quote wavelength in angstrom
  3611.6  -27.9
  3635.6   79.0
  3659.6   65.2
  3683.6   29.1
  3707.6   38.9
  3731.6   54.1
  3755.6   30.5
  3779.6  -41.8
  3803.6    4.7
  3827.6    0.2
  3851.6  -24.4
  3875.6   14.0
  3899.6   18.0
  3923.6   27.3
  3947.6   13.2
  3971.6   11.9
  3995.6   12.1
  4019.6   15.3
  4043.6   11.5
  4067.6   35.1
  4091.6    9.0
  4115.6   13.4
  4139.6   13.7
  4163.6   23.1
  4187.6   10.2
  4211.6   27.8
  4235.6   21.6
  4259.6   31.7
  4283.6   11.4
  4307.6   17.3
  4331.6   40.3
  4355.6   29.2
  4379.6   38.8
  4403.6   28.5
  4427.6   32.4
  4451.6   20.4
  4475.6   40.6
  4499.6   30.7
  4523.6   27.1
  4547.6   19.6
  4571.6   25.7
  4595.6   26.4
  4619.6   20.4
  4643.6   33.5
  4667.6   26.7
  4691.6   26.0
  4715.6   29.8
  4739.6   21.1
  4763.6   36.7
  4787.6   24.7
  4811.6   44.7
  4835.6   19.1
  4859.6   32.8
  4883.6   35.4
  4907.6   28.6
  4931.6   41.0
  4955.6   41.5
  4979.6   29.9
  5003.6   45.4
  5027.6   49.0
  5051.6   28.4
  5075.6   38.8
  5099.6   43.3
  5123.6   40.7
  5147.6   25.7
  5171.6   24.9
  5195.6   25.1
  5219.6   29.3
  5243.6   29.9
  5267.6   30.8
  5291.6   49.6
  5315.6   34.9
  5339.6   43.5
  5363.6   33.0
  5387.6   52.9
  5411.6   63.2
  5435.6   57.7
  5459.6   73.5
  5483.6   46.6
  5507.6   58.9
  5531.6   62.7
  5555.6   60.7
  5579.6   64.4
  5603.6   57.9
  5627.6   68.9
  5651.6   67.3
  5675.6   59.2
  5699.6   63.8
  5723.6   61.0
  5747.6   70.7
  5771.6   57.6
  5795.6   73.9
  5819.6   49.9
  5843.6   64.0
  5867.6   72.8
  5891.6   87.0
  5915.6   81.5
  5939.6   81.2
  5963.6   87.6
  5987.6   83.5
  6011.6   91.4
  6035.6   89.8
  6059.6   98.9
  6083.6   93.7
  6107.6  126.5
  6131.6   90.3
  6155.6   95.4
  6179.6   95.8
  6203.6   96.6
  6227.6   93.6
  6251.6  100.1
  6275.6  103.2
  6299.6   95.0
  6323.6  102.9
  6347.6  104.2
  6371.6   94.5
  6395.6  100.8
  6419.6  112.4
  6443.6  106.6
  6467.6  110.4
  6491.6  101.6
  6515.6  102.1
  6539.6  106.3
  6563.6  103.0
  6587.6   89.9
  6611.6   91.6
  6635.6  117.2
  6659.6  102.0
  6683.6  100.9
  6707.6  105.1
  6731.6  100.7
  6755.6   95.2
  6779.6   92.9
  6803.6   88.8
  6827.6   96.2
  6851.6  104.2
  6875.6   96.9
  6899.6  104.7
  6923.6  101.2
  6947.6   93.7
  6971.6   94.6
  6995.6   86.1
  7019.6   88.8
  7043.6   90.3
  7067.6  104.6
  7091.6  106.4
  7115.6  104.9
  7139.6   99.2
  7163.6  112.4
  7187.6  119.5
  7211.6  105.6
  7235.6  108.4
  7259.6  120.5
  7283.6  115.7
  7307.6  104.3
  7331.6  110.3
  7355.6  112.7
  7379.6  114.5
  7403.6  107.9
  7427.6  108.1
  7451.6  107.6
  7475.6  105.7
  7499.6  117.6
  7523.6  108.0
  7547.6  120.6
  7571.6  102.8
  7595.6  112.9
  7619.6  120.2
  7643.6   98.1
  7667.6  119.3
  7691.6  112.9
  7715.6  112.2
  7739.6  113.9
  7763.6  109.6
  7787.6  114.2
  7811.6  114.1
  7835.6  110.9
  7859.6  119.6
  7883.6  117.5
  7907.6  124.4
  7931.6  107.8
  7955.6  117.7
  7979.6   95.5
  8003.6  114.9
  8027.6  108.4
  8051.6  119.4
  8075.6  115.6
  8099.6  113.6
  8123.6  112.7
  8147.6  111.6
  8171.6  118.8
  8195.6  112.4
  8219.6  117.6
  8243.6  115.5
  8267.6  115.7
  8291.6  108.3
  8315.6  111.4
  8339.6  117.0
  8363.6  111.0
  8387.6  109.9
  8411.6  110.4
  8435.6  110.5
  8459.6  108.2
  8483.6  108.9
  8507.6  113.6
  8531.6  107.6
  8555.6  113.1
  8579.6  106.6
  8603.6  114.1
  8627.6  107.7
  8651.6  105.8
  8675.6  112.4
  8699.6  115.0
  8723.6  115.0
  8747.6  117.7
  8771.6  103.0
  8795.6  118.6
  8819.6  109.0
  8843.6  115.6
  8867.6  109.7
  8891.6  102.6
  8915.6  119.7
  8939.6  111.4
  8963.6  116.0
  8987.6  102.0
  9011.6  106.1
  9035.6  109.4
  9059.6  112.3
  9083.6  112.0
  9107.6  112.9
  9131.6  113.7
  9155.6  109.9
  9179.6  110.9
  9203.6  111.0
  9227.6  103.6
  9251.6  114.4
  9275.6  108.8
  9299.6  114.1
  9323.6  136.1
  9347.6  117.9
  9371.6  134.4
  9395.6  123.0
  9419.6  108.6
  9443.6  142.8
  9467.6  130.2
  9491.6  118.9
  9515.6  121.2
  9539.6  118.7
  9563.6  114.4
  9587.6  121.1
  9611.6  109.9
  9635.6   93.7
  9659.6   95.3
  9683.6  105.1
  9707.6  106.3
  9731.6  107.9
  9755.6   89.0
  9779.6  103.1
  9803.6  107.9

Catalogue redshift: 0.35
